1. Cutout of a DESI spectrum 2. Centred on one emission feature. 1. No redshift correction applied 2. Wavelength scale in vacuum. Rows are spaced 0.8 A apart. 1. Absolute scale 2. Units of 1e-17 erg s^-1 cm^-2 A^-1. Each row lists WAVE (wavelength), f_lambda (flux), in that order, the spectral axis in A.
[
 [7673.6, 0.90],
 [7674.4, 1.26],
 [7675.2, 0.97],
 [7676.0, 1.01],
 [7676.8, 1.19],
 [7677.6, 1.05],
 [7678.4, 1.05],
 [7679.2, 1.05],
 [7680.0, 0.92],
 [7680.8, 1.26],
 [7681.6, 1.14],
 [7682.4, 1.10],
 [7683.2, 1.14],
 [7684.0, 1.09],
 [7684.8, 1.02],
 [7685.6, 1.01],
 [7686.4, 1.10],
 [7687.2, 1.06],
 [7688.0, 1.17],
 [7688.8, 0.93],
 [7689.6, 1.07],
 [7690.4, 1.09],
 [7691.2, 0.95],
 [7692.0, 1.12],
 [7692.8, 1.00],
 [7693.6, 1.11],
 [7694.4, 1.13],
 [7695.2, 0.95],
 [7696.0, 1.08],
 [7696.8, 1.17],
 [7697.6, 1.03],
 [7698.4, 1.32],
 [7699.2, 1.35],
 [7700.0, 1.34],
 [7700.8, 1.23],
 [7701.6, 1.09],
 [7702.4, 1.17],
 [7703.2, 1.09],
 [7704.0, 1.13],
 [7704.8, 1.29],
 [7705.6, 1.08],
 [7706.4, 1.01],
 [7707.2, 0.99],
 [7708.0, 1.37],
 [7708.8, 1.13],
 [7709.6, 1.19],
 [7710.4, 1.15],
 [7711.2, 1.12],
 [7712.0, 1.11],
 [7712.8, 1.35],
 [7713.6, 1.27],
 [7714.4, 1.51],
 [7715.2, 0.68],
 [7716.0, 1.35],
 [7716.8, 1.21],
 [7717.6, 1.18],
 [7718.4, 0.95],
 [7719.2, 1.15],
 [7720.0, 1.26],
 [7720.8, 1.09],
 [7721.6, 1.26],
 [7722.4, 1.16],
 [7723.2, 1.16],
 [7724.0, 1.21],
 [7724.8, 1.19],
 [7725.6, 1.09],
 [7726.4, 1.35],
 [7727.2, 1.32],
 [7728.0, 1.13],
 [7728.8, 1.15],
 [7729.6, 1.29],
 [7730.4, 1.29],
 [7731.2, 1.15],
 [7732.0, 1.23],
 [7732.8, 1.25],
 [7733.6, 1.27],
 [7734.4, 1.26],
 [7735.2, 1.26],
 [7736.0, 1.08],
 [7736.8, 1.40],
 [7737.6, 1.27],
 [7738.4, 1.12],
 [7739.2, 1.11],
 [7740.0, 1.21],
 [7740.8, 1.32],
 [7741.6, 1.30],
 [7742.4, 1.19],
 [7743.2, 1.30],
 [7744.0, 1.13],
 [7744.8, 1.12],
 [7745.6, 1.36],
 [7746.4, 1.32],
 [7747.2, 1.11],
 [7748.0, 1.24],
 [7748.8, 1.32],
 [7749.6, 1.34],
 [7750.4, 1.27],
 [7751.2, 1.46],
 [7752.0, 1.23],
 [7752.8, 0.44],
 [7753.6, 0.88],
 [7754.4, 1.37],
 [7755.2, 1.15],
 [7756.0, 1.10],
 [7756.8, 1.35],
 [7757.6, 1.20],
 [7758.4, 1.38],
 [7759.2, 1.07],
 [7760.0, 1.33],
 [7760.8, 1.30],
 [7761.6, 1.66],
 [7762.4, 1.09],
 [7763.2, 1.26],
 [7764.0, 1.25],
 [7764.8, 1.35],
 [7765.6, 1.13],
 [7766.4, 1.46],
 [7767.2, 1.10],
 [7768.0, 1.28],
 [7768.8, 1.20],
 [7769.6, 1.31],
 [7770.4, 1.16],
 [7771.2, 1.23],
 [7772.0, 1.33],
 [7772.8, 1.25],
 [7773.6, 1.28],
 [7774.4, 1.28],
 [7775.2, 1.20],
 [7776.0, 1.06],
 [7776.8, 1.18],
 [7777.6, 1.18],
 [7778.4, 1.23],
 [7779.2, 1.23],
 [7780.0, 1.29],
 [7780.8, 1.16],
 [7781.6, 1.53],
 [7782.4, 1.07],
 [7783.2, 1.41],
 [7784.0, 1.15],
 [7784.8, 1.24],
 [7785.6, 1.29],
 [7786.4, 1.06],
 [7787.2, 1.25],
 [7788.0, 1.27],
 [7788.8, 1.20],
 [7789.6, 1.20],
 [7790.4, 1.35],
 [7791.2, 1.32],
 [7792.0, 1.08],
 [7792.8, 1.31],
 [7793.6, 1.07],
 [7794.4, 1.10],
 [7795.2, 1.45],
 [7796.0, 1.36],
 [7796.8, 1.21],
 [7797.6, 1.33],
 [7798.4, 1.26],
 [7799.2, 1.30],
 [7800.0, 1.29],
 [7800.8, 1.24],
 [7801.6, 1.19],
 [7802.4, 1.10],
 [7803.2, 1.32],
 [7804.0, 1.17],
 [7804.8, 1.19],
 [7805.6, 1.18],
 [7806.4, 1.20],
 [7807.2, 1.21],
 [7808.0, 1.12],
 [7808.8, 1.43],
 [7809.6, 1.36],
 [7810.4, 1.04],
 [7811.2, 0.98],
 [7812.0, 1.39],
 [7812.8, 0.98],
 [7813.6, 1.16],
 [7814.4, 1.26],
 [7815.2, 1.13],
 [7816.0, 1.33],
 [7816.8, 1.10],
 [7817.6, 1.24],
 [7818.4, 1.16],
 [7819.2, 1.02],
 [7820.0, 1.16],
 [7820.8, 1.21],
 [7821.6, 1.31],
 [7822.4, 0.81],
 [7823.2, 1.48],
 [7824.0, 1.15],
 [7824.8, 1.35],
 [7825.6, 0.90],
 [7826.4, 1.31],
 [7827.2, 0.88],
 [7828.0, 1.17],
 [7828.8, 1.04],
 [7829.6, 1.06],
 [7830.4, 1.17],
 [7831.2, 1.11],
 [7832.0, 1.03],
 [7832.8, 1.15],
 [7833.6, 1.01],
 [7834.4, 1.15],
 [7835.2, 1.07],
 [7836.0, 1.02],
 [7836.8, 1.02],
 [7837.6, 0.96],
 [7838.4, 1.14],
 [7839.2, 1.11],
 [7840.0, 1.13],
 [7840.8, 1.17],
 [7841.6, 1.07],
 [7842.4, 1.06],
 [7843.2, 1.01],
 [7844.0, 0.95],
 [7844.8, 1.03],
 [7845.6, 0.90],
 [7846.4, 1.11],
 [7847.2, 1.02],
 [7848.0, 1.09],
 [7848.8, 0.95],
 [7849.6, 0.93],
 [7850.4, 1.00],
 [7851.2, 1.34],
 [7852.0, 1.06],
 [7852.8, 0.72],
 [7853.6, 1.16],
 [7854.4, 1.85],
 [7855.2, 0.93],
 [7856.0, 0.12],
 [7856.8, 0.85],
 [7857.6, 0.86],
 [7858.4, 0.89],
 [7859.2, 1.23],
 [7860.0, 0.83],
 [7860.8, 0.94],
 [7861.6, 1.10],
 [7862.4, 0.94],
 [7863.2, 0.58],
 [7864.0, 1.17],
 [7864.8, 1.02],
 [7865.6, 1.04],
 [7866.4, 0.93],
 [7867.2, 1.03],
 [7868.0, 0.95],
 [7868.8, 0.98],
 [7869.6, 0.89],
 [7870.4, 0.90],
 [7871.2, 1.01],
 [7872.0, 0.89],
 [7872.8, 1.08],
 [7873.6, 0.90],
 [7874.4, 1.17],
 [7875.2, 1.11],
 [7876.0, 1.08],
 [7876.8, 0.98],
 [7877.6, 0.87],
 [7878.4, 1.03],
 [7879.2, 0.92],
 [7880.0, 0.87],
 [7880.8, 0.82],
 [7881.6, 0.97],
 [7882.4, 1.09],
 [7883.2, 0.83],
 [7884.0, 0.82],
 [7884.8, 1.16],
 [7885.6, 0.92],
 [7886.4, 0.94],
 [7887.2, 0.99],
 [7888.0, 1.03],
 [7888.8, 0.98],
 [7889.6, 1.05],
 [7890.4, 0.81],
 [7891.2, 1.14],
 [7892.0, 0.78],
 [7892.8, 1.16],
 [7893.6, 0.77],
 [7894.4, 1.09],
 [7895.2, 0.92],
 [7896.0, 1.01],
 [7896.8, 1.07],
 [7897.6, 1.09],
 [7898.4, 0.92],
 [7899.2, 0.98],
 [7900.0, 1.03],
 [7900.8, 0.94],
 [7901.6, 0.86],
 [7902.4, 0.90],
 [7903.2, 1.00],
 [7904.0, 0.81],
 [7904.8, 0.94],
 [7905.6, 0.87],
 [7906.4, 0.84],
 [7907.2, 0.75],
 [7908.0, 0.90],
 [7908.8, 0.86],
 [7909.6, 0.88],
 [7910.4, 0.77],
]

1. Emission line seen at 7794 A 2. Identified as C III] 1909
